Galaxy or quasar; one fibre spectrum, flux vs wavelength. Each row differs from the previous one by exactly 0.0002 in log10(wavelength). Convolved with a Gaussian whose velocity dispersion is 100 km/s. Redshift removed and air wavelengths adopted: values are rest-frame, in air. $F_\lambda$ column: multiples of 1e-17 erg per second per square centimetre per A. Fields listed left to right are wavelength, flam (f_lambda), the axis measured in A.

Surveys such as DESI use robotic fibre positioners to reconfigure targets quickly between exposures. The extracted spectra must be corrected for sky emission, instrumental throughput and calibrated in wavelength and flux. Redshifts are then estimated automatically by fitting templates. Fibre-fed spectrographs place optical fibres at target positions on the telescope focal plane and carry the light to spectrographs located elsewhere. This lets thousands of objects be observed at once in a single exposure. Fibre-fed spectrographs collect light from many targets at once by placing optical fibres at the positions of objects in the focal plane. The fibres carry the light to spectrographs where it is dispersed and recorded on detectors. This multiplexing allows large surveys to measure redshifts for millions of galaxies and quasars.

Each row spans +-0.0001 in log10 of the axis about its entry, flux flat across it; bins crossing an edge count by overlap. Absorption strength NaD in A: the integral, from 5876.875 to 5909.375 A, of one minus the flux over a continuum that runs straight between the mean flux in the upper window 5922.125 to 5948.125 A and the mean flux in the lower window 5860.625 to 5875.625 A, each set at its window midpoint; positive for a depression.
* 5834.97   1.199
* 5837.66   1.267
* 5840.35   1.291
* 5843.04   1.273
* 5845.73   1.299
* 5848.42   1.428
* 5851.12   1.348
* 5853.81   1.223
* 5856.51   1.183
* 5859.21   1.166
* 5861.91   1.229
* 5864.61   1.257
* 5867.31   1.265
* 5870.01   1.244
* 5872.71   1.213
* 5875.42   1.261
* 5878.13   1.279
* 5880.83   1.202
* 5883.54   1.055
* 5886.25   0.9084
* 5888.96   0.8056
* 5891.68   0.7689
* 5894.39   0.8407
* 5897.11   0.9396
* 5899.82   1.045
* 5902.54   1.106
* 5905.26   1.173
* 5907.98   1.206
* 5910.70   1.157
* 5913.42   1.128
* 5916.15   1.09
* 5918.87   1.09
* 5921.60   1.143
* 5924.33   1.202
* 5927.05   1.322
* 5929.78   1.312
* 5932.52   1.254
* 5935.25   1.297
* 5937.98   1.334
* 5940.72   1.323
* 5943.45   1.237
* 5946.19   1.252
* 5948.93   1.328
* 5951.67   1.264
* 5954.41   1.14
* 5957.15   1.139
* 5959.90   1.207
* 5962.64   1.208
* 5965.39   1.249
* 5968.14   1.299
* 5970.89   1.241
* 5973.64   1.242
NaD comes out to 5.9 A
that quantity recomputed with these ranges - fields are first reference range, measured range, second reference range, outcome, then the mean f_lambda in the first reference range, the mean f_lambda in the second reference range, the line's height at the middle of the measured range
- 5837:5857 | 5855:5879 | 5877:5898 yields -2.1 A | 1.29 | 0.972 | 1.14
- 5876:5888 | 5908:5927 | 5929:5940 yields 1.3 A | 1.11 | 1.3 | 1.24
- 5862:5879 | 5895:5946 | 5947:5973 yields 2.3 A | 1.25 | 1.23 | 1.24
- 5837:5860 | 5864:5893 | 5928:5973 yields 3.7 A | 1.28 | 1.26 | 1.27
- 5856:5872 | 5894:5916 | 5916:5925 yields 1.3 A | 1.23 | 1.13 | 1.16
